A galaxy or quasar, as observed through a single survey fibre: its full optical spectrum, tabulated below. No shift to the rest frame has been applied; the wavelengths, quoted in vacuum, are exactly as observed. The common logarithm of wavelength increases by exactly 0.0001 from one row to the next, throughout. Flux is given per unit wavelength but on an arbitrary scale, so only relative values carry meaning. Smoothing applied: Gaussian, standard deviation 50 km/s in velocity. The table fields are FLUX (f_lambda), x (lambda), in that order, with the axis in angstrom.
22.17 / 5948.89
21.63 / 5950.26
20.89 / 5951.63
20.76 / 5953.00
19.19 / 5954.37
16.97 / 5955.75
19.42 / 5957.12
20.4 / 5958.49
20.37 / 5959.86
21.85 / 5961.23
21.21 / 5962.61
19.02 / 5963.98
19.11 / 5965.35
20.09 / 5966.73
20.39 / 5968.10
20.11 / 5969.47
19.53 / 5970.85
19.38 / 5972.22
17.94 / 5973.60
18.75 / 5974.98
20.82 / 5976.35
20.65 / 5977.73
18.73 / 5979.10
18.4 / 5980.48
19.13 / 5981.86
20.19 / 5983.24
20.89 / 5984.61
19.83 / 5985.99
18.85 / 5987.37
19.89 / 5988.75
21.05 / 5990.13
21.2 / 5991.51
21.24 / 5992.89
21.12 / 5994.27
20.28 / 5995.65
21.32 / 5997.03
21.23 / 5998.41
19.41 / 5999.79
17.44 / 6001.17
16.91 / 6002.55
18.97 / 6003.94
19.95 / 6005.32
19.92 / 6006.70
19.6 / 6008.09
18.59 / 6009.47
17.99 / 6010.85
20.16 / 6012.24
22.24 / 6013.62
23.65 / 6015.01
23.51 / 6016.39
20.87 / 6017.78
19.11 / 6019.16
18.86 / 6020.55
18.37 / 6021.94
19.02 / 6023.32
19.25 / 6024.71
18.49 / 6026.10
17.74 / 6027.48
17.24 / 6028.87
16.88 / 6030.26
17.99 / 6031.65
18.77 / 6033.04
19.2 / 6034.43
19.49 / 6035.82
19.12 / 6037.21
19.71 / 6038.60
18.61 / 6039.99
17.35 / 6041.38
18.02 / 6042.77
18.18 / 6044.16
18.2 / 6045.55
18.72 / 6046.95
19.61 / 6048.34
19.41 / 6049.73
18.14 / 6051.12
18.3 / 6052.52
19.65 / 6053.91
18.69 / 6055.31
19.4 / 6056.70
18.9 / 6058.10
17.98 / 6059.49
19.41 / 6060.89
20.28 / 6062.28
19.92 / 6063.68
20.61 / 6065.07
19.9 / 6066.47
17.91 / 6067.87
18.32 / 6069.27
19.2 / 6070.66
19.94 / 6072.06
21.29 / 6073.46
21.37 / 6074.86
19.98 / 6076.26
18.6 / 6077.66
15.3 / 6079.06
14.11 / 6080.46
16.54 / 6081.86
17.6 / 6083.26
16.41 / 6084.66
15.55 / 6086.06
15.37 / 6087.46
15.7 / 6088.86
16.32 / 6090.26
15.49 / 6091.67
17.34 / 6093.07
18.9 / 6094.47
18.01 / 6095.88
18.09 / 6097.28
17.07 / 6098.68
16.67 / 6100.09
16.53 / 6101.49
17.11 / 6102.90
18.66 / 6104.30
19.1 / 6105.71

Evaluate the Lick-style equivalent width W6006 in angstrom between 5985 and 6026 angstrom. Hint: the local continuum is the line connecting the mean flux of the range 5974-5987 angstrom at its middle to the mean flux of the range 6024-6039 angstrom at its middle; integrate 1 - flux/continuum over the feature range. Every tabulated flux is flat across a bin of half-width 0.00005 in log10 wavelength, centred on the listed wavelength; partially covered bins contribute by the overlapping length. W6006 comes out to -1.9 angstrom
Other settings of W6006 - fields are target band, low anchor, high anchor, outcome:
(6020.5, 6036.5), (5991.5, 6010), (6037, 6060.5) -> 0.6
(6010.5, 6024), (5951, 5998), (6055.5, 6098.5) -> -0.9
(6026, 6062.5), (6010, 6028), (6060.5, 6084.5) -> 1.4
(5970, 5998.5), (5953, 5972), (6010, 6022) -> 0.2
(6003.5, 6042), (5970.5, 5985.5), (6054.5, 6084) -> -0.3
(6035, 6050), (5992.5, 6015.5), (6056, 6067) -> 0.7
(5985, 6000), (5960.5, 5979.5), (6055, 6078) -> -0.6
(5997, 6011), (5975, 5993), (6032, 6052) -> 0.3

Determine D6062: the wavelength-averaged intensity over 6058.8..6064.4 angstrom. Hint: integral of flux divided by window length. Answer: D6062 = 19.4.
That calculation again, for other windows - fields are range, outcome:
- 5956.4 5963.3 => 20.6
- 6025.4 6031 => 17.6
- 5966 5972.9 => 19.9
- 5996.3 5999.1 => 21.3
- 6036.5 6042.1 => 18.7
